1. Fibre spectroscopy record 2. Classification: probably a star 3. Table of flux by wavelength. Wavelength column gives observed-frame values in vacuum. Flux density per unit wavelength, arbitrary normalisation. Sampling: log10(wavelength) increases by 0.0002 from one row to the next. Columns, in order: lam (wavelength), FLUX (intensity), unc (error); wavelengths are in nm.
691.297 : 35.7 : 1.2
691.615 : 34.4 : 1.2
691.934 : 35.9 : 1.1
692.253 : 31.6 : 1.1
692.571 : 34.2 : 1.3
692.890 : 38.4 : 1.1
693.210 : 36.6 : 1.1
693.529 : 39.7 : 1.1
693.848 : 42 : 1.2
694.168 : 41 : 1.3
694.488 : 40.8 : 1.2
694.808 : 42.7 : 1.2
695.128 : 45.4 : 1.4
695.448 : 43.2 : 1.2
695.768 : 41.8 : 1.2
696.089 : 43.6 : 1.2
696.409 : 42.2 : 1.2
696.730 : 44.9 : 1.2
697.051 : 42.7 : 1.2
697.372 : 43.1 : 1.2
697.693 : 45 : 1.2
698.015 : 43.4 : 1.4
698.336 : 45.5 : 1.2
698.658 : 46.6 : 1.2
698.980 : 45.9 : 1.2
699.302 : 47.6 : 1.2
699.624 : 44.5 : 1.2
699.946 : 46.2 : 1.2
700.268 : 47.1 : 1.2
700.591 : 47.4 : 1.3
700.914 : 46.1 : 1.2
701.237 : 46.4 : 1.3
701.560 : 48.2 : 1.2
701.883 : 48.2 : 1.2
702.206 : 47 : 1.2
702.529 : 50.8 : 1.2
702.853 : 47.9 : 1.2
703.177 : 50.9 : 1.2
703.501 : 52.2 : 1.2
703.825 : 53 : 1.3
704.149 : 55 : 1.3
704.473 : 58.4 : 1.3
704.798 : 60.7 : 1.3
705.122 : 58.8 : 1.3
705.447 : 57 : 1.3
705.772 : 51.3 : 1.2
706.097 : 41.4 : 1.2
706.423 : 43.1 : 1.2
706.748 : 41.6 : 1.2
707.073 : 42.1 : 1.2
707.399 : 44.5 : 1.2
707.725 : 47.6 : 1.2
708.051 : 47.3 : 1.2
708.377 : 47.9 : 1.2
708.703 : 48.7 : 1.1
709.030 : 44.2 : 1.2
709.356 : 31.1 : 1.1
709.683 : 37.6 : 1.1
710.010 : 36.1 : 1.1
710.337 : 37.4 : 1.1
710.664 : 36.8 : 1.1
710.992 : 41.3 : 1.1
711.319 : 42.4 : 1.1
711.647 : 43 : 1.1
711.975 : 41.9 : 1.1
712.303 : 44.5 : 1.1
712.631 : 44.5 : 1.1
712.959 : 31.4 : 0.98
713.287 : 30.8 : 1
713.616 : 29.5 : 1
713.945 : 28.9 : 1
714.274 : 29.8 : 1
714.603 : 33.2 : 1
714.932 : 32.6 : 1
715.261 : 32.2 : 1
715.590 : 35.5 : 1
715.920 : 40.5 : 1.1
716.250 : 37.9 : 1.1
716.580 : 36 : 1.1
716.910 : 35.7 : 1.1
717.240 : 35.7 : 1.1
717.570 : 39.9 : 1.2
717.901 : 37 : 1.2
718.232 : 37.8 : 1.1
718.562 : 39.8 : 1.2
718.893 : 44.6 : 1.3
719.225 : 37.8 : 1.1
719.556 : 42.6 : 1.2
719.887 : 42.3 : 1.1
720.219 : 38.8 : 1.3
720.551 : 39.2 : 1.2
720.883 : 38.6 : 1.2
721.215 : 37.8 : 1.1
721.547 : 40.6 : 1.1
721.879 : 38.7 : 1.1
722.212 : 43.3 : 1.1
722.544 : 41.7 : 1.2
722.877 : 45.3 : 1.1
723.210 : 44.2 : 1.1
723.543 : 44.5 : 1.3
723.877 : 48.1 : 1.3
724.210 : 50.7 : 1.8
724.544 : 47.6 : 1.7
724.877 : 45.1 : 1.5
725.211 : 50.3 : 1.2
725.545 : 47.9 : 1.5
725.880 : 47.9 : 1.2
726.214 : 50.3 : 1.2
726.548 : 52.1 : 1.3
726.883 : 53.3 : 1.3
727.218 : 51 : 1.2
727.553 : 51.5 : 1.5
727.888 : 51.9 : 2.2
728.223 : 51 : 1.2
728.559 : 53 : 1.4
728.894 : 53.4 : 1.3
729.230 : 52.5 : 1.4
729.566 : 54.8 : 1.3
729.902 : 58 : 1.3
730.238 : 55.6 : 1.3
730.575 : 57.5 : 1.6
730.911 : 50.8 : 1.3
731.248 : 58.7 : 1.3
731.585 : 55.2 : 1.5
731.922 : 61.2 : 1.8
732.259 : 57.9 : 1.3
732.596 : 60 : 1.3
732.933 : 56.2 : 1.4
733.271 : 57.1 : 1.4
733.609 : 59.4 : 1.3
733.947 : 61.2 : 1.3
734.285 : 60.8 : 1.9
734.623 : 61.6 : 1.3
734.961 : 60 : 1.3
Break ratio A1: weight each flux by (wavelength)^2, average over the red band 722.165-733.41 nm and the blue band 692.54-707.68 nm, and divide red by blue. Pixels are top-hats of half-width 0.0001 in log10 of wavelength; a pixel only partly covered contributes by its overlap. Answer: 1.2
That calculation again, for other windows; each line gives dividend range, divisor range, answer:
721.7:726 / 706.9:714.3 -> 1.20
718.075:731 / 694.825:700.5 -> 1.14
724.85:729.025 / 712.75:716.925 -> 1.57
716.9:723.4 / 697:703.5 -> 0.91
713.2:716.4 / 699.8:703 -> 0.72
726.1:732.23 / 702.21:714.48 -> 1.30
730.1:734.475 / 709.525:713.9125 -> 1.61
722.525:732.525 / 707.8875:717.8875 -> 1.43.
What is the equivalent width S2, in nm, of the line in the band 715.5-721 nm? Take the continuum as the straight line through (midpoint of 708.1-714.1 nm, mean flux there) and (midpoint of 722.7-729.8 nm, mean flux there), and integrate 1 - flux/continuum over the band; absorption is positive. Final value 0.66 nm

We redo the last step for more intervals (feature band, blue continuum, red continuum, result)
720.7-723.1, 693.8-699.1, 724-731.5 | 0.45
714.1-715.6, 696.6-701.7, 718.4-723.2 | 0.35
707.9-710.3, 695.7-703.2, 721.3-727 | 0.24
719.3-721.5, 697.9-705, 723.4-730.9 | 0.47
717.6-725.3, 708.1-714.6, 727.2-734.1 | 0.83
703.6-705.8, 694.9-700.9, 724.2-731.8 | -0.47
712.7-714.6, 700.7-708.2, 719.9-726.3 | 0.64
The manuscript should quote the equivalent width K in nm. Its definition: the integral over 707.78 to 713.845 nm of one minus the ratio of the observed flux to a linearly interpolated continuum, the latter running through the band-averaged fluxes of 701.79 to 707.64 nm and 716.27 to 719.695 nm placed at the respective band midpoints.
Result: 0.694 nm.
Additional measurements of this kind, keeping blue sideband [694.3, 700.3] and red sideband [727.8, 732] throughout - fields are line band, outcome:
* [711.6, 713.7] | 0.48 nm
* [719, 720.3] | 0.27 nm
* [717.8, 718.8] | 0.24 nm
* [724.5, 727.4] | 0.21 nm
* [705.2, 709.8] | 0.24 nm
